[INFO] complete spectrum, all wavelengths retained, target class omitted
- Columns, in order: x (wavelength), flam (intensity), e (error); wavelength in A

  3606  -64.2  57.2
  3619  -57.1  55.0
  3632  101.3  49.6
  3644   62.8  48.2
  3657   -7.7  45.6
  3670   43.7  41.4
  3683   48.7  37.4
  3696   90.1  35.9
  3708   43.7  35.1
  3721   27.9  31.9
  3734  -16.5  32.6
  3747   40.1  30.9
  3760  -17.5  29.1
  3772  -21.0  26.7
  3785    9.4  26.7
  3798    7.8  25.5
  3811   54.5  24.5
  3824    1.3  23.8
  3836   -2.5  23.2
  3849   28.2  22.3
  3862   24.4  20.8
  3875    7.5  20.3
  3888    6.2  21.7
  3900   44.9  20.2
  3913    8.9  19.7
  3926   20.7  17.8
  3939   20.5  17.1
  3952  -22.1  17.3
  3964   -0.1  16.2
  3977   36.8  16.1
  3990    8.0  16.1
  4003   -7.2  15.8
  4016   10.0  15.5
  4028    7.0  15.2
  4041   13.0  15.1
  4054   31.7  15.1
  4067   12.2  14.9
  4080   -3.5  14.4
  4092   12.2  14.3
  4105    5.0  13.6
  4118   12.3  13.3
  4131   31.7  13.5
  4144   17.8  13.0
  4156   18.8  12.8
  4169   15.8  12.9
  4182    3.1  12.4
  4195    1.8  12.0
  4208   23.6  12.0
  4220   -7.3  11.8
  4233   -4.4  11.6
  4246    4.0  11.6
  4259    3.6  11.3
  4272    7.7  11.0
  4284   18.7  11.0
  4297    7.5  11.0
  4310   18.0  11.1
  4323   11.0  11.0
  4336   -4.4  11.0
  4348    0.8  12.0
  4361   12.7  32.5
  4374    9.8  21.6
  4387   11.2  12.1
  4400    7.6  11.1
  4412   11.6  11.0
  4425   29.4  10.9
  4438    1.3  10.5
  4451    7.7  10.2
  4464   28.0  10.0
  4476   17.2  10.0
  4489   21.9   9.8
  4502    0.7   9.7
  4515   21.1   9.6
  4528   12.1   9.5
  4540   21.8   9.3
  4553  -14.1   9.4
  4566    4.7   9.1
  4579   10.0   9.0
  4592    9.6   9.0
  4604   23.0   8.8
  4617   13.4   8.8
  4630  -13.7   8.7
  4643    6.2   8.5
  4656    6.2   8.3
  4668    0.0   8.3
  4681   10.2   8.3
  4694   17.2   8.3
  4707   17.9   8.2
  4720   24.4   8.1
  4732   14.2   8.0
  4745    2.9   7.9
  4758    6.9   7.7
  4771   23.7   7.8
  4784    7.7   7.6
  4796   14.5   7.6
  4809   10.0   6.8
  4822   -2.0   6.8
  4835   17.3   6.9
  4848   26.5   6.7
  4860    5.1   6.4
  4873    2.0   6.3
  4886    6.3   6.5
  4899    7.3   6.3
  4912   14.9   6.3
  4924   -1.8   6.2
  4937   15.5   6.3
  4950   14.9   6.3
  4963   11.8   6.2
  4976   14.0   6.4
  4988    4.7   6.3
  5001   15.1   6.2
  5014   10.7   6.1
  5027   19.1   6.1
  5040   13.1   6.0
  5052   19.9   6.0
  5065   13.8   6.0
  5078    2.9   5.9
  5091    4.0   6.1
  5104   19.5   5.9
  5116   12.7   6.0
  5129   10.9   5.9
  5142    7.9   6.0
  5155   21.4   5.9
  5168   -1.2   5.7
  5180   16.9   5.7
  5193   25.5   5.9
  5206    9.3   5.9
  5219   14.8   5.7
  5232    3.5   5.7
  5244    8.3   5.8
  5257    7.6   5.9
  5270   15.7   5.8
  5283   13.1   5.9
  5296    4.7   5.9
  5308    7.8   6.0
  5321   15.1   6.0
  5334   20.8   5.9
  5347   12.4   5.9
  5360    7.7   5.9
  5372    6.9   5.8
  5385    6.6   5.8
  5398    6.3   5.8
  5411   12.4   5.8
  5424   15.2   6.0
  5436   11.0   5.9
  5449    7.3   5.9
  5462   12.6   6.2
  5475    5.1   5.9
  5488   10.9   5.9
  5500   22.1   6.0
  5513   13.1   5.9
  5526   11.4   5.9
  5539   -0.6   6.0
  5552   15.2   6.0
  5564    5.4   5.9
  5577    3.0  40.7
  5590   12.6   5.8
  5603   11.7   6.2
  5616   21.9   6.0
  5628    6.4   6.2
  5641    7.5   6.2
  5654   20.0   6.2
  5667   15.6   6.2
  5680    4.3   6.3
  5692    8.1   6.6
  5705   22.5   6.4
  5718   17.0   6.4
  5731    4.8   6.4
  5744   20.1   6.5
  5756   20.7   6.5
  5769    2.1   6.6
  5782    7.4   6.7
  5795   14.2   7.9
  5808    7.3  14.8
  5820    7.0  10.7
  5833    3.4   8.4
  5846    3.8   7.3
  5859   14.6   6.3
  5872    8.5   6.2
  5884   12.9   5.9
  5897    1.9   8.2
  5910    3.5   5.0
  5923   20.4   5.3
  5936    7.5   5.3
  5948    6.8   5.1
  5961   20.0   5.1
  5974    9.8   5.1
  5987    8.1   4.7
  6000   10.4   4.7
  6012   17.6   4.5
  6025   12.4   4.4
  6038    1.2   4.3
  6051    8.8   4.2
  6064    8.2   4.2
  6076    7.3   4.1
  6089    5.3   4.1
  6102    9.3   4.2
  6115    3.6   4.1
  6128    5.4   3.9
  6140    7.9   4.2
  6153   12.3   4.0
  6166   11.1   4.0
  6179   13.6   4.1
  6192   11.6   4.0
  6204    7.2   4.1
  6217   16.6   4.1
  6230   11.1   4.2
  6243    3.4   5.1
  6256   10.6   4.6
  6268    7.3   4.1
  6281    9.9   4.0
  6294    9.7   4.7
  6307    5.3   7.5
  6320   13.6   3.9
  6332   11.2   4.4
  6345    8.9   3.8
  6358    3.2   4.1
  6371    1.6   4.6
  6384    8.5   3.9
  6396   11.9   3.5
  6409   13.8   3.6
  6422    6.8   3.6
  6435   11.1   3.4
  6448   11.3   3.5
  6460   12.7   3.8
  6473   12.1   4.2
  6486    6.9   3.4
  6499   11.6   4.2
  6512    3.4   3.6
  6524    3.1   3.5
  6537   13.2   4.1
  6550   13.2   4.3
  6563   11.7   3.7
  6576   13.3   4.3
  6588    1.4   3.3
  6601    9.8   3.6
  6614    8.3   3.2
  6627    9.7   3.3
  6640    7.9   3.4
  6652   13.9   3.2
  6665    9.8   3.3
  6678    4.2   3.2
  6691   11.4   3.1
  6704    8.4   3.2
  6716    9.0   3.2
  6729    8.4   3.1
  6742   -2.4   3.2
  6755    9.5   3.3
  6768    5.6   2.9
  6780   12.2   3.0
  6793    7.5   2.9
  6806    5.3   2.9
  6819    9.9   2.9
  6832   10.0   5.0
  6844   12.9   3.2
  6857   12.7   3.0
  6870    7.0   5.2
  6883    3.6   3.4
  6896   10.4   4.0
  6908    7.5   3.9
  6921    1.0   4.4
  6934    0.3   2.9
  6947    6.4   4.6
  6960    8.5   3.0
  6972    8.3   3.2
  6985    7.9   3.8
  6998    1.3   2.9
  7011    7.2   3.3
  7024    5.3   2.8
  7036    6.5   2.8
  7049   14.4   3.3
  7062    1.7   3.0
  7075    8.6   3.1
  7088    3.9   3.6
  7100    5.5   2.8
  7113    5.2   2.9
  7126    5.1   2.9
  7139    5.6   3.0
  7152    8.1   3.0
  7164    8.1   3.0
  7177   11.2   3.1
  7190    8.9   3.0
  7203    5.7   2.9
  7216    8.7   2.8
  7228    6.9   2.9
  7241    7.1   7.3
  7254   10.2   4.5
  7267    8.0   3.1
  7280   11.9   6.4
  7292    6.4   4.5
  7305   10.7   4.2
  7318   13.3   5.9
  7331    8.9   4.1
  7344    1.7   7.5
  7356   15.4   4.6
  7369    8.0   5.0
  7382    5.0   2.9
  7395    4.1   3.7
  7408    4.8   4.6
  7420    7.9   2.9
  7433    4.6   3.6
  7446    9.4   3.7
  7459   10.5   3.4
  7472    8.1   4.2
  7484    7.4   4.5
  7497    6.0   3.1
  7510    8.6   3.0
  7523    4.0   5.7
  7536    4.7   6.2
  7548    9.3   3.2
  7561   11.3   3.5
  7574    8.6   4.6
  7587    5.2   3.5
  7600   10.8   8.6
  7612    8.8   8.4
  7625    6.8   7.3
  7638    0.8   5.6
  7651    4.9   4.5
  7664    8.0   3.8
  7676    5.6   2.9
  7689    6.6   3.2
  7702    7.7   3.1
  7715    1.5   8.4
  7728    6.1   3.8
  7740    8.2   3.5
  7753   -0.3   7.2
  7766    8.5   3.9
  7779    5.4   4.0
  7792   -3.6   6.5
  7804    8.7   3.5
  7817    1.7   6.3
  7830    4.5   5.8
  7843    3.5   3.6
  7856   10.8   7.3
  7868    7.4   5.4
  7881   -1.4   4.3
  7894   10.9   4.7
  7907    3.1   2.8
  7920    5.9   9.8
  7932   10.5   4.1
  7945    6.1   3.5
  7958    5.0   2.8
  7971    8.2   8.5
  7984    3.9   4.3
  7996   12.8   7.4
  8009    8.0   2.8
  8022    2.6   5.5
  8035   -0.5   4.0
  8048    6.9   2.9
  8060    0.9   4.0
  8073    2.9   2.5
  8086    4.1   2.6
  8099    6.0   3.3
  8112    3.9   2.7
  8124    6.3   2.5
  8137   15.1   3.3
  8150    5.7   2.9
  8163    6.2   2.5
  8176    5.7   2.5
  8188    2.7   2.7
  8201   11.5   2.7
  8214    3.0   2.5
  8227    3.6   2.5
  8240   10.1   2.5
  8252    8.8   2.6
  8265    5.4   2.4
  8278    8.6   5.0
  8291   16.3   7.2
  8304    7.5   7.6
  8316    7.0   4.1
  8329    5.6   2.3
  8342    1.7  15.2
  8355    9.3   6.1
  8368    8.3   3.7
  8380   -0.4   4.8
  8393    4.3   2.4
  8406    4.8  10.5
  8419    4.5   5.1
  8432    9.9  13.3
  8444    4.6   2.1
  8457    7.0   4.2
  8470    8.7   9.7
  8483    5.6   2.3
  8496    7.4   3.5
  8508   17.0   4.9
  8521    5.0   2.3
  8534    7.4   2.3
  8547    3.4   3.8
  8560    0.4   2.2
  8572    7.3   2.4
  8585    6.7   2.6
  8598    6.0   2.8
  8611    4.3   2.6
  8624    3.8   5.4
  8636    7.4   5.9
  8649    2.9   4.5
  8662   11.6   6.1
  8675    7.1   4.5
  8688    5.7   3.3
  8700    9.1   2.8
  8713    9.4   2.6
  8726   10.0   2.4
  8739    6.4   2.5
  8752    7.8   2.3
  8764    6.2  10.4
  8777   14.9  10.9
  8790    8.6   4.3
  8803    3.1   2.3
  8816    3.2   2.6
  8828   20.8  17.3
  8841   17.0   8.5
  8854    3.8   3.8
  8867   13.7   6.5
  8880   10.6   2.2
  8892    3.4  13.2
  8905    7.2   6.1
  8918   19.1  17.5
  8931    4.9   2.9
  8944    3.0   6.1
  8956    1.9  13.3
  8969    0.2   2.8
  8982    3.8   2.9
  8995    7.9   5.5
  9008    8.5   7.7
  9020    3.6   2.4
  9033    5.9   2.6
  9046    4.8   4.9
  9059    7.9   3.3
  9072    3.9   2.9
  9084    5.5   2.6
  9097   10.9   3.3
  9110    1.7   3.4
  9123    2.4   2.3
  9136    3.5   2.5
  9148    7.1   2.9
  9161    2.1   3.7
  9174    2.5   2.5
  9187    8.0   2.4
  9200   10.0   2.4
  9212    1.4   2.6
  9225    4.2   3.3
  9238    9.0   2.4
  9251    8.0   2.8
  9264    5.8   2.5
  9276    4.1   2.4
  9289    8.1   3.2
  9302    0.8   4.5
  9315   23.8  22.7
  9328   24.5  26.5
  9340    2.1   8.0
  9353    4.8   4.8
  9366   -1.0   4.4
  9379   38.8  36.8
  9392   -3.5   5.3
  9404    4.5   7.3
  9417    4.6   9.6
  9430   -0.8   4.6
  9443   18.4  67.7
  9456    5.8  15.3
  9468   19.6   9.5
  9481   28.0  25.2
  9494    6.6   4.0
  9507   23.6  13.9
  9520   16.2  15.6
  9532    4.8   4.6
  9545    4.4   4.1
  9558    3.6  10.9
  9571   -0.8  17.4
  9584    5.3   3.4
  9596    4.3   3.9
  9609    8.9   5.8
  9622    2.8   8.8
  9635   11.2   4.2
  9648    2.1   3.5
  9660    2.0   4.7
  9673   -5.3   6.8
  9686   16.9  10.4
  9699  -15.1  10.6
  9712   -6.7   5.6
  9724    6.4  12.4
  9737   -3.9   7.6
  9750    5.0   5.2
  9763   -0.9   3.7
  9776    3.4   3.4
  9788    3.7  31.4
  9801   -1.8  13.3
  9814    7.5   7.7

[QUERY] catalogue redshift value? 0.24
